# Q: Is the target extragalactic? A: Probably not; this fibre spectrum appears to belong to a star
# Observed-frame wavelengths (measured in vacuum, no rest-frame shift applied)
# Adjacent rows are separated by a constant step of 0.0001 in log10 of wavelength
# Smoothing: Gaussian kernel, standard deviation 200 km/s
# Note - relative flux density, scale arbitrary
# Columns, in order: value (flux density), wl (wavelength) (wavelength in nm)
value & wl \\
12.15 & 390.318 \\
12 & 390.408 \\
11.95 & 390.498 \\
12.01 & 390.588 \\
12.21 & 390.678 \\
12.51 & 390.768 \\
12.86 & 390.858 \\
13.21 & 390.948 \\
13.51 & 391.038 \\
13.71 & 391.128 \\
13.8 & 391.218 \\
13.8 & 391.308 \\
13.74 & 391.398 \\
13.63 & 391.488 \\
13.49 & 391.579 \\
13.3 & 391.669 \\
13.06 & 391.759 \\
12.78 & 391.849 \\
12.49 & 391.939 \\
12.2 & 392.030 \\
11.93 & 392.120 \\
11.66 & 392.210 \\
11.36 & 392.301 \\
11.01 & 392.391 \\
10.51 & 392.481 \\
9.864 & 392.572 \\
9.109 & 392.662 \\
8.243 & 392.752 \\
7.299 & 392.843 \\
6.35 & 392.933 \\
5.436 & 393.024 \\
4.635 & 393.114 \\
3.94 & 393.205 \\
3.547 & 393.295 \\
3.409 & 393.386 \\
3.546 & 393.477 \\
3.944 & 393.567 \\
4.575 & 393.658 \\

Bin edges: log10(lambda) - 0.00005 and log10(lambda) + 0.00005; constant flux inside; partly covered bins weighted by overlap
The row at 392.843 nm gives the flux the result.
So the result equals 7.299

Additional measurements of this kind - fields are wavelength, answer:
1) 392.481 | 10.51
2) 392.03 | 12.2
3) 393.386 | 3.409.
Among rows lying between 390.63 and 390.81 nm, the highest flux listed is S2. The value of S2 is 12.51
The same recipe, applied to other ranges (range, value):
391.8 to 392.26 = 12.78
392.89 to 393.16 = 6.35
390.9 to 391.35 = 13.8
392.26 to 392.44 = 11.36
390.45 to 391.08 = 13.51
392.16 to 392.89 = 11.66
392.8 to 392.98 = 7.299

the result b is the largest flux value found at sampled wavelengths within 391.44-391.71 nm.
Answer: 13.63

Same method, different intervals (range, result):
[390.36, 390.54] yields 12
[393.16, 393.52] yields 3.94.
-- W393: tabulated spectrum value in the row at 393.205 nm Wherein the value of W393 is 3.94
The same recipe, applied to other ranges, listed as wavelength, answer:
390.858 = 12.86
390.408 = 12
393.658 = 4.575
